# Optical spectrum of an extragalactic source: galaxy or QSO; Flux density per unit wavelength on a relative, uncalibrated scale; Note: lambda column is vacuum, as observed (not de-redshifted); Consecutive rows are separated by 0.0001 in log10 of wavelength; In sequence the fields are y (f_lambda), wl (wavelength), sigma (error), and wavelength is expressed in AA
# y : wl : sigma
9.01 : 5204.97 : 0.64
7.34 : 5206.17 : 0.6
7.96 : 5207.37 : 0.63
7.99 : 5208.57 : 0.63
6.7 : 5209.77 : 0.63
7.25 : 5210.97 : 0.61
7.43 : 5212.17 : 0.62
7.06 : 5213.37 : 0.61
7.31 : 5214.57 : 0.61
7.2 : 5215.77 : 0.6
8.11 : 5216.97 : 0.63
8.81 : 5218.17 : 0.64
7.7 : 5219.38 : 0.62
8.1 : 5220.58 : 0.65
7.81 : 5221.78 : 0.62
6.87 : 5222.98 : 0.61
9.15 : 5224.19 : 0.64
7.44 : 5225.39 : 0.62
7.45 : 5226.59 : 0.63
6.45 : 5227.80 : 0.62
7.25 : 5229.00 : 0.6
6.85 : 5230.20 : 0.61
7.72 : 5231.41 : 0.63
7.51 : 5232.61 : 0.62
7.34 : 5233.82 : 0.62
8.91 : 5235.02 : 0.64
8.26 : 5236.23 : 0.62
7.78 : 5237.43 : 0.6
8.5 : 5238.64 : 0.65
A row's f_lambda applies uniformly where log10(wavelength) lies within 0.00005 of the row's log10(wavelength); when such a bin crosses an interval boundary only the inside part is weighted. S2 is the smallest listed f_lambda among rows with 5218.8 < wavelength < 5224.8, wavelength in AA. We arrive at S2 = 6.87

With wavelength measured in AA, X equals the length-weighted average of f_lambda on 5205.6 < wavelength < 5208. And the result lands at 7.65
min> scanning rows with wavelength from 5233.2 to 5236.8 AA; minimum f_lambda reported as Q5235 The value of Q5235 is 7.34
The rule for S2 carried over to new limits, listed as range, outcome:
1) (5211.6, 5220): 7.06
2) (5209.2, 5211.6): 6.7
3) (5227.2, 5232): 6.45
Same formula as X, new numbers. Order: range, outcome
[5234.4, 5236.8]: 8.58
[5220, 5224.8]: 7.98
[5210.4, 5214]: 7.25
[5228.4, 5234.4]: 7.33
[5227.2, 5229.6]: 6.87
